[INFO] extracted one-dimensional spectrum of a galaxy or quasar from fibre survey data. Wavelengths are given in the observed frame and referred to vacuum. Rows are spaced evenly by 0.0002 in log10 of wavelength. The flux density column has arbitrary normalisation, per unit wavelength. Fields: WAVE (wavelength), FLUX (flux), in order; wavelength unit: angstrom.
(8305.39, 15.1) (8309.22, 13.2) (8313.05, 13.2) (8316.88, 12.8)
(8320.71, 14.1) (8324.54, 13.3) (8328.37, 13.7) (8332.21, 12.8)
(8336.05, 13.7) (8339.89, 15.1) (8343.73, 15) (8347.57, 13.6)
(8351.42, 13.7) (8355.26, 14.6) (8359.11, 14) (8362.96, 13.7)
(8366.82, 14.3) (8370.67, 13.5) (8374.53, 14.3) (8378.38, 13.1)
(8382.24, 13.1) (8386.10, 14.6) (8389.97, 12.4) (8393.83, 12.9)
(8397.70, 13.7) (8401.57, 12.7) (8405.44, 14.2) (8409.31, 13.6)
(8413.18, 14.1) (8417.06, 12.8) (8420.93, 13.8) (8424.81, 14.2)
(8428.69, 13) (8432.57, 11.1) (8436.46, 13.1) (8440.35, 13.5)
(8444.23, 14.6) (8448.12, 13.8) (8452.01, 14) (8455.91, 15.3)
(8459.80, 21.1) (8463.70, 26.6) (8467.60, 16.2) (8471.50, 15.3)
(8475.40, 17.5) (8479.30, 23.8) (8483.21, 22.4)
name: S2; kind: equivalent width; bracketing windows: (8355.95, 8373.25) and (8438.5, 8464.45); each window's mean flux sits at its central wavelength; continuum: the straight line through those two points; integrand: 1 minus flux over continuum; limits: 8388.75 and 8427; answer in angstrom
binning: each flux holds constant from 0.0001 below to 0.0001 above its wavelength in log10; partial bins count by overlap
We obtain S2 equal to 4.5 angstrom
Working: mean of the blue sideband 13.9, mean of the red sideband 16.6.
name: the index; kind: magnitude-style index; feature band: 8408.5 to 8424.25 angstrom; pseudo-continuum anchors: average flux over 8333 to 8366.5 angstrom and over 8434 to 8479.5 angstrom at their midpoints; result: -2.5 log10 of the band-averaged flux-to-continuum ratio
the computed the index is 0.16 mag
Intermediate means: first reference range 14.1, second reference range 16.7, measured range 13.6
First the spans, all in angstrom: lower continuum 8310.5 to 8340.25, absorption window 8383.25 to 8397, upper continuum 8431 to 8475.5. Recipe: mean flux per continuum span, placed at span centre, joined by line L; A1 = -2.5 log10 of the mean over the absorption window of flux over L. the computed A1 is 0.11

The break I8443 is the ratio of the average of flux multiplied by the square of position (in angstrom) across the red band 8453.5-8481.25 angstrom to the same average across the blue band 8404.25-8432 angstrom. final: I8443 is 1.44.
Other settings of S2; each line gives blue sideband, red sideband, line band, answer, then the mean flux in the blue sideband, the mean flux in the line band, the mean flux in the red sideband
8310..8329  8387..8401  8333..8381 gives -2.8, 13.4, 14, 13.1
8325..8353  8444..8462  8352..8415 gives 4.5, 13.9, 13.7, 16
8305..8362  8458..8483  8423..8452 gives 8.3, 13.8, 13.4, 20.2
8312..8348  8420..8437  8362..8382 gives -0.4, 13.8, 13.7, 13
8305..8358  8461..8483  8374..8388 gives 2.0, 13.8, 13.7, 20.1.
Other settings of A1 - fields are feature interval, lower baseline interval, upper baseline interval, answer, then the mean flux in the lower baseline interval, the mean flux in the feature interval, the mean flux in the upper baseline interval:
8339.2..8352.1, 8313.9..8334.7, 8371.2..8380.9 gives -0.07 mag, 13.3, 14.3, 13.6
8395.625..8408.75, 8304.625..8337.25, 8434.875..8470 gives 0.14 mag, 13.5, 13.5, 16.5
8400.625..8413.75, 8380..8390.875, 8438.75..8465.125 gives 0.07 mag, 13.4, 13.7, 16.8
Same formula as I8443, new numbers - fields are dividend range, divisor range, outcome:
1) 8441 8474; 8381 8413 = 1.28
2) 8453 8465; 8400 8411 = 1.51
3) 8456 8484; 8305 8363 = 1.49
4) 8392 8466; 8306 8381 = 1.08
